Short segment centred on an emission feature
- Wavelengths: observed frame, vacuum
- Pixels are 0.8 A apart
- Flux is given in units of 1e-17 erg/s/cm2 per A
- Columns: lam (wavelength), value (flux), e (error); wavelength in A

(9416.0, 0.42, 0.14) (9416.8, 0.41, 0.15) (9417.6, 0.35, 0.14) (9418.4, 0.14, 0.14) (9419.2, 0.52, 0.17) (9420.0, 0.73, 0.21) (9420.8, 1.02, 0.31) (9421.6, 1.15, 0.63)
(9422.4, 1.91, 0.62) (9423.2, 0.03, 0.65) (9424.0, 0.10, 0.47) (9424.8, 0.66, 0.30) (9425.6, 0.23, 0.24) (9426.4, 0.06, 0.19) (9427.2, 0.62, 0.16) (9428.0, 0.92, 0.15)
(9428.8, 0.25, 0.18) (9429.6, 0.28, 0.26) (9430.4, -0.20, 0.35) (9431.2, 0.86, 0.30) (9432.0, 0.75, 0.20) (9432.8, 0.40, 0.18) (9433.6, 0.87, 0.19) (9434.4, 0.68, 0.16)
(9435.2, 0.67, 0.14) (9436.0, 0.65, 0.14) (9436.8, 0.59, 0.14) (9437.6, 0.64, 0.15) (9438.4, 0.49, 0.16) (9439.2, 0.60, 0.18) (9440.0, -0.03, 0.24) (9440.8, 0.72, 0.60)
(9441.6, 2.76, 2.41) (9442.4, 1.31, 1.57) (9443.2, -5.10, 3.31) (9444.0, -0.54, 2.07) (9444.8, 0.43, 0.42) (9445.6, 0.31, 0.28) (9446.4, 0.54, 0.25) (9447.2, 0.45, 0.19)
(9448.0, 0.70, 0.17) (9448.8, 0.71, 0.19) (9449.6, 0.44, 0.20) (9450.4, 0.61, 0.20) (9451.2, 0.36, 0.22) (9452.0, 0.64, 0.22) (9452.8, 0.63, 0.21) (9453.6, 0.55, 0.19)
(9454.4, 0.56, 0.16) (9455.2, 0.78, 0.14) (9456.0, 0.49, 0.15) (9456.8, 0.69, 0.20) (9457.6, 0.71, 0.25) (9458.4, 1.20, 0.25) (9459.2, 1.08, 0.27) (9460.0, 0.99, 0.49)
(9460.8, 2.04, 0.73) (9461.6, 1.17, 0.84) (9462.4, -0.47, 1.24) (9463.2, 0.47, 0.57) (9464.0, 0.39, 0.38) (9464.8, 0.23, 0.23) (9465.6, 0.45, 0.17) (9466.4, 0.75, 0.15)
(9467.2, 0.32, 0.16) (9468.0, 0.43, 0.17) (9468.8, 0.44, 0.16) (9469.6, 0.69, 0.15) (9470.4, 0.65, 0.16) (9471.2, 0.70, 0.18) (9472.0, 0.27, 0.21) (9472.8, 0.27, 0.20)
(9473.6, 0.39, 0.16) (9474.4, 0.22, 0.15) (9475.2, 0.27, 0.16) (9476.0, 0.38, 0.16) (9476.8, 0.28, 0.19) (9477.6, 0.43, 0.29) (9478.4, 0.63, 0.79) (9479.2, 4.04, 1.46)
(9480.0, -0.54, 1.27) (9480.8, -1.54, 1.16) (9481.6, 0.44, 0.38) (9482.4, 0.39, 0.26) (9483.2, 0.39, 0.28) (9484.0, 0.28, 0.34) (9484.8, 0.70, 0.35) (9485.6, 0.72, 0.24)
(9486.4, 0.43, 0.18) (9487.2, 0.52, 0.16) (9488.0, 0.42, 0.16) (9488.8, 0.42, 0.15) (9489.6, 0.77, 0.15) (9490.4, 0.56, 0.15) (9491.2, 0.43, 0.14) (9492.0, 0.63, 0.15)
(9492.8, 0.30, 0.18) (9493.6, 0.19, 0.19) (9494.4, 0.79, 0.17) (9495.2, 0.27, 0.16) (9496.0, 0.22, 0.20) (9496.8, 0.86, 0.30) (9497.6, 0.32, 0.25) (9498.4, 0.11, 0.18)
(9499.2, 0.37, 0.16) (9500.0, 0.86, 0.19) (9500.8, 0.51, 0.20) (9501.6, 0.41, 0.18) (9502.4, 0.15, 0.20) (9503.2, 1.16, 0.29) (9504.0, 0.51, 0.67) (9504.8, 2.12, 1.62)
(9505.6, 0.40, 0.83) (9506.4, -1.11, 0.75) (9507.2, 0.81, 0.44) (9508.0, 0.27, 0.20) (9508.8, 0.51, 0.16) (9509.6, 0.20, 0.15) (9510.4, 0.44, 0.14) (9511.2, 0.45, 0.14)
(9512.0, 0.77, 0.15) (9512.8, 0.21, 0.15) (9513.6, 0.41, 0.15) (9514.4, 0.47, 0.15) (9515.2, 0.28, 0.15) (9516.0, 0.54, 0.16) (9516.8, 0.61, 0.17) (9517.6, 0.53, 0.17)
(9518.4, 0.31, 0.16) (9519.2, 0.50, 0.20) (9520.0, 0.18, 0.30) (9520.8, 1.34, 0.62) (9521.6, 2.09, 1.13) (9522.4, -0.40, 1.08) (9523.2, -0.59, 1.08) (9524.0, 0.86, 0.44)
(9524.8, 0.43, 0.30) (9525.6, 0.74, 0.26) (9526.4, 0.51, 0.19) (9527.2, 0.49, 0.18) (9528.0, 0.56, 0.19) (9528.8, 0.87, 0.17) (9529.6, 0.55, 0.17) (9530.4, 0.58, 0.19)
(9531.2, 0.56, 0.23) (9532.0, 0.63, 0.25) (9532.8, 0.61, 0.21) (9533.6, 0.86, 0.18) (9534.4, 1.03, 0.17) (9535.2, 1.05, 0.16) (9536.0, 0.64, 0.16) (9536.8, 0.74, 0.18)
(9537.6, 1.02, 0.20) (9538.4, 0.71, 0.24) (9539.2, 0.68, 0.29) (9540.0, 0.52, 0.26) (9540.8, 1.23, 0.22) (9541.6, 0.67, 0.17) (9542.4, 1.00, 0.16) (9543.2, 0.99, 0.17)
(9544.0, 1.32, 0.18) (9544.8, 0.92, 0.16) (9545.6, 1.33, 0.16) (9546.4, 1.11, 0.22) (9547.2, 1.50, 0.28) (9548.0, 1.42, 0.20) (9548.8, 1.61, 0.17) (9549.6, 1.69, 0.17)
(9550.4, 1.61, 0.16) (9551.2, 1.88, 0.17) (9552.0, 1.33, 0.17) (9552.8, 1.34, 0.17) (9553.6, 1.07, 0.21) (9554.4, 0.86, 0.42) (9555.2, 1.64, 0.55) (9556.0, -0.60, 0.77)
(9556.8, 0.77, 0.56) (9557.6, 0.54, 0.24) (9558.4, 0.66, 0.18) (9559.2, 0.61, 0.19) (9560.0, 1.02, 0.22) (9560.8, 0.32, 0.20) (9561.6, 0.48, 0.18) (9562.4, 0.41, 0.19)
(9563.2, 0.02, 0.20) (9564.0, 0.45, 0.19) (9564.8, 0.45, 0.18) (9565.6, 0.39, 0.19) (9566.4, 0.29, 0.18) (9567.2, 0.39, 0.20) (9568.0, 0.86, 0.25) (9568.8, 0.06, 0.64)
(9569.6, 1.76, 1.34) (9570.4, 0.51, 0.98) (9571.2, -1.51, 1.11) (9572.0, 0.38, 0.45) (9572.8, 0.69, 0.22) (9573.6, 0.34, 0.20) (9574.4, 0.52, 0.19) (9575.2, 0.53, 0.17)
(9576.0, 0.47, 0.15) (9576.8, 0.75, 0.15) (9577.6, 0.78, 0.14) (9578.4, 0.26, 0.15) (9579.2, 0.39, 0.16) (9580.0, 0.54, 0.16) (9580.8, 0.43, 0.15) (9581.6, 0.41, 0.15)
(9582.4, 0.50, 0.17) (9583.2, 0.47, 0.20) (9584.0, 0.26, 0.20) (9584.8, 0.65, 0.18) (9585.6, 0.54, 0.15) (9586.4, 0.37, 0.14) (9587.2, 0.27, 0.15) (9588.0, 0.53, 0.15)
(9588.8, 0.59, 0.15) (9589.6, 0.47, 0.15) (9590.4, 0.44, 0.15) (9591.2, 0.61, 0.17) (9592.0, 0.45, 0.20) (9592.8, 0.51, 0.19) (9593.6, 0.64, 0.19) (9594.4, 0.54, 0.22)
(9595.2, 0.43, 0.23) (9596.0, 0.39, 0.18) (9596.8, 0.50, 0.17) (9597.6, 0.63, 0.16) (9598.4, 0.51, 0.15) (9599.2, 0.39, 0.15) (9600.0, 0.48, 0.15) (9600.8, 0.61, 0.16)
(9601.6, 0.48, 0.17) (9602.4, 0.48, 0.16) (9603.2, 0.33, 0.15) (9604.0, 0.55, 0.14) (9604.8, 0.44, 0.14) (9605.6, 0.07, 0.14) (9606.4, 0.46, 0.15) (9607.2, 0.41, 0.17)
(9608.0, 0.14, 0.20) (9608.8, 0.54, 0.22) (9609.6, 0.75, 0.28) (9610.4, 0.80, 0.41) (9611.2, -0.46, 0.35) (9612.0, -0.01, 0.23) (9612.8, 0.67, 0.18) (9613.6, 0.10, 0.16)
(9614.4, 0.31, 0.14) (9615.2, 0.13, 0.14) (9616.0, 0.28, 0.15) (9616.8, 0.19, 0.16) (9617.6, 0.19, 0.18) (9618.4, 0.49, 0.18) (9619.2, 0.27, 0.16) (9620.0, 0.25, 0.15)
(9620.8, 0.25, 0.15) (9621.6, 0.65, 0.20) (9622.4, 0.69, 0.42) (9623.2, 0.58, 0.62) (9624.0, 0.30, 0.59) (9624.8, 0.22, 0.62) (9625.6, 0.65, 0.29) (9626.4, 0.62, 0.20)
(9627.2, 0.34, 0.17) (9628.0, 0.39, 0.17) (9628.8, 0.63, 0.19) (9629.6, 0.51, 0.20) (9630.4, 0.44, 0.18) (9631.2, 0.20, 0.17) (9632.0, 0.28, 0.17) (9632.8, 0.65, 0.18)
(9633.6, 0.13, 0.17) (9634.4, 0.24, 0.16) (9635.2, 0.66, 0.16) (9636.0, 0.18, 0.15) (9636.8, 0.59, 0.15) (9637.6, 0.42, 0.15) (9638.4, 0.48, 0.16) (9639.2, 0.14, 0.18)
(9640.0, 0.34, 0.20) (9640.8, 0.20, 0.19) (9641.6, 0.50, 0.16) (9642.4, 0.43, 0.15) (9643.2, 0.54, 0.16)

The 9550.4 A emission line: [O III] 5007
